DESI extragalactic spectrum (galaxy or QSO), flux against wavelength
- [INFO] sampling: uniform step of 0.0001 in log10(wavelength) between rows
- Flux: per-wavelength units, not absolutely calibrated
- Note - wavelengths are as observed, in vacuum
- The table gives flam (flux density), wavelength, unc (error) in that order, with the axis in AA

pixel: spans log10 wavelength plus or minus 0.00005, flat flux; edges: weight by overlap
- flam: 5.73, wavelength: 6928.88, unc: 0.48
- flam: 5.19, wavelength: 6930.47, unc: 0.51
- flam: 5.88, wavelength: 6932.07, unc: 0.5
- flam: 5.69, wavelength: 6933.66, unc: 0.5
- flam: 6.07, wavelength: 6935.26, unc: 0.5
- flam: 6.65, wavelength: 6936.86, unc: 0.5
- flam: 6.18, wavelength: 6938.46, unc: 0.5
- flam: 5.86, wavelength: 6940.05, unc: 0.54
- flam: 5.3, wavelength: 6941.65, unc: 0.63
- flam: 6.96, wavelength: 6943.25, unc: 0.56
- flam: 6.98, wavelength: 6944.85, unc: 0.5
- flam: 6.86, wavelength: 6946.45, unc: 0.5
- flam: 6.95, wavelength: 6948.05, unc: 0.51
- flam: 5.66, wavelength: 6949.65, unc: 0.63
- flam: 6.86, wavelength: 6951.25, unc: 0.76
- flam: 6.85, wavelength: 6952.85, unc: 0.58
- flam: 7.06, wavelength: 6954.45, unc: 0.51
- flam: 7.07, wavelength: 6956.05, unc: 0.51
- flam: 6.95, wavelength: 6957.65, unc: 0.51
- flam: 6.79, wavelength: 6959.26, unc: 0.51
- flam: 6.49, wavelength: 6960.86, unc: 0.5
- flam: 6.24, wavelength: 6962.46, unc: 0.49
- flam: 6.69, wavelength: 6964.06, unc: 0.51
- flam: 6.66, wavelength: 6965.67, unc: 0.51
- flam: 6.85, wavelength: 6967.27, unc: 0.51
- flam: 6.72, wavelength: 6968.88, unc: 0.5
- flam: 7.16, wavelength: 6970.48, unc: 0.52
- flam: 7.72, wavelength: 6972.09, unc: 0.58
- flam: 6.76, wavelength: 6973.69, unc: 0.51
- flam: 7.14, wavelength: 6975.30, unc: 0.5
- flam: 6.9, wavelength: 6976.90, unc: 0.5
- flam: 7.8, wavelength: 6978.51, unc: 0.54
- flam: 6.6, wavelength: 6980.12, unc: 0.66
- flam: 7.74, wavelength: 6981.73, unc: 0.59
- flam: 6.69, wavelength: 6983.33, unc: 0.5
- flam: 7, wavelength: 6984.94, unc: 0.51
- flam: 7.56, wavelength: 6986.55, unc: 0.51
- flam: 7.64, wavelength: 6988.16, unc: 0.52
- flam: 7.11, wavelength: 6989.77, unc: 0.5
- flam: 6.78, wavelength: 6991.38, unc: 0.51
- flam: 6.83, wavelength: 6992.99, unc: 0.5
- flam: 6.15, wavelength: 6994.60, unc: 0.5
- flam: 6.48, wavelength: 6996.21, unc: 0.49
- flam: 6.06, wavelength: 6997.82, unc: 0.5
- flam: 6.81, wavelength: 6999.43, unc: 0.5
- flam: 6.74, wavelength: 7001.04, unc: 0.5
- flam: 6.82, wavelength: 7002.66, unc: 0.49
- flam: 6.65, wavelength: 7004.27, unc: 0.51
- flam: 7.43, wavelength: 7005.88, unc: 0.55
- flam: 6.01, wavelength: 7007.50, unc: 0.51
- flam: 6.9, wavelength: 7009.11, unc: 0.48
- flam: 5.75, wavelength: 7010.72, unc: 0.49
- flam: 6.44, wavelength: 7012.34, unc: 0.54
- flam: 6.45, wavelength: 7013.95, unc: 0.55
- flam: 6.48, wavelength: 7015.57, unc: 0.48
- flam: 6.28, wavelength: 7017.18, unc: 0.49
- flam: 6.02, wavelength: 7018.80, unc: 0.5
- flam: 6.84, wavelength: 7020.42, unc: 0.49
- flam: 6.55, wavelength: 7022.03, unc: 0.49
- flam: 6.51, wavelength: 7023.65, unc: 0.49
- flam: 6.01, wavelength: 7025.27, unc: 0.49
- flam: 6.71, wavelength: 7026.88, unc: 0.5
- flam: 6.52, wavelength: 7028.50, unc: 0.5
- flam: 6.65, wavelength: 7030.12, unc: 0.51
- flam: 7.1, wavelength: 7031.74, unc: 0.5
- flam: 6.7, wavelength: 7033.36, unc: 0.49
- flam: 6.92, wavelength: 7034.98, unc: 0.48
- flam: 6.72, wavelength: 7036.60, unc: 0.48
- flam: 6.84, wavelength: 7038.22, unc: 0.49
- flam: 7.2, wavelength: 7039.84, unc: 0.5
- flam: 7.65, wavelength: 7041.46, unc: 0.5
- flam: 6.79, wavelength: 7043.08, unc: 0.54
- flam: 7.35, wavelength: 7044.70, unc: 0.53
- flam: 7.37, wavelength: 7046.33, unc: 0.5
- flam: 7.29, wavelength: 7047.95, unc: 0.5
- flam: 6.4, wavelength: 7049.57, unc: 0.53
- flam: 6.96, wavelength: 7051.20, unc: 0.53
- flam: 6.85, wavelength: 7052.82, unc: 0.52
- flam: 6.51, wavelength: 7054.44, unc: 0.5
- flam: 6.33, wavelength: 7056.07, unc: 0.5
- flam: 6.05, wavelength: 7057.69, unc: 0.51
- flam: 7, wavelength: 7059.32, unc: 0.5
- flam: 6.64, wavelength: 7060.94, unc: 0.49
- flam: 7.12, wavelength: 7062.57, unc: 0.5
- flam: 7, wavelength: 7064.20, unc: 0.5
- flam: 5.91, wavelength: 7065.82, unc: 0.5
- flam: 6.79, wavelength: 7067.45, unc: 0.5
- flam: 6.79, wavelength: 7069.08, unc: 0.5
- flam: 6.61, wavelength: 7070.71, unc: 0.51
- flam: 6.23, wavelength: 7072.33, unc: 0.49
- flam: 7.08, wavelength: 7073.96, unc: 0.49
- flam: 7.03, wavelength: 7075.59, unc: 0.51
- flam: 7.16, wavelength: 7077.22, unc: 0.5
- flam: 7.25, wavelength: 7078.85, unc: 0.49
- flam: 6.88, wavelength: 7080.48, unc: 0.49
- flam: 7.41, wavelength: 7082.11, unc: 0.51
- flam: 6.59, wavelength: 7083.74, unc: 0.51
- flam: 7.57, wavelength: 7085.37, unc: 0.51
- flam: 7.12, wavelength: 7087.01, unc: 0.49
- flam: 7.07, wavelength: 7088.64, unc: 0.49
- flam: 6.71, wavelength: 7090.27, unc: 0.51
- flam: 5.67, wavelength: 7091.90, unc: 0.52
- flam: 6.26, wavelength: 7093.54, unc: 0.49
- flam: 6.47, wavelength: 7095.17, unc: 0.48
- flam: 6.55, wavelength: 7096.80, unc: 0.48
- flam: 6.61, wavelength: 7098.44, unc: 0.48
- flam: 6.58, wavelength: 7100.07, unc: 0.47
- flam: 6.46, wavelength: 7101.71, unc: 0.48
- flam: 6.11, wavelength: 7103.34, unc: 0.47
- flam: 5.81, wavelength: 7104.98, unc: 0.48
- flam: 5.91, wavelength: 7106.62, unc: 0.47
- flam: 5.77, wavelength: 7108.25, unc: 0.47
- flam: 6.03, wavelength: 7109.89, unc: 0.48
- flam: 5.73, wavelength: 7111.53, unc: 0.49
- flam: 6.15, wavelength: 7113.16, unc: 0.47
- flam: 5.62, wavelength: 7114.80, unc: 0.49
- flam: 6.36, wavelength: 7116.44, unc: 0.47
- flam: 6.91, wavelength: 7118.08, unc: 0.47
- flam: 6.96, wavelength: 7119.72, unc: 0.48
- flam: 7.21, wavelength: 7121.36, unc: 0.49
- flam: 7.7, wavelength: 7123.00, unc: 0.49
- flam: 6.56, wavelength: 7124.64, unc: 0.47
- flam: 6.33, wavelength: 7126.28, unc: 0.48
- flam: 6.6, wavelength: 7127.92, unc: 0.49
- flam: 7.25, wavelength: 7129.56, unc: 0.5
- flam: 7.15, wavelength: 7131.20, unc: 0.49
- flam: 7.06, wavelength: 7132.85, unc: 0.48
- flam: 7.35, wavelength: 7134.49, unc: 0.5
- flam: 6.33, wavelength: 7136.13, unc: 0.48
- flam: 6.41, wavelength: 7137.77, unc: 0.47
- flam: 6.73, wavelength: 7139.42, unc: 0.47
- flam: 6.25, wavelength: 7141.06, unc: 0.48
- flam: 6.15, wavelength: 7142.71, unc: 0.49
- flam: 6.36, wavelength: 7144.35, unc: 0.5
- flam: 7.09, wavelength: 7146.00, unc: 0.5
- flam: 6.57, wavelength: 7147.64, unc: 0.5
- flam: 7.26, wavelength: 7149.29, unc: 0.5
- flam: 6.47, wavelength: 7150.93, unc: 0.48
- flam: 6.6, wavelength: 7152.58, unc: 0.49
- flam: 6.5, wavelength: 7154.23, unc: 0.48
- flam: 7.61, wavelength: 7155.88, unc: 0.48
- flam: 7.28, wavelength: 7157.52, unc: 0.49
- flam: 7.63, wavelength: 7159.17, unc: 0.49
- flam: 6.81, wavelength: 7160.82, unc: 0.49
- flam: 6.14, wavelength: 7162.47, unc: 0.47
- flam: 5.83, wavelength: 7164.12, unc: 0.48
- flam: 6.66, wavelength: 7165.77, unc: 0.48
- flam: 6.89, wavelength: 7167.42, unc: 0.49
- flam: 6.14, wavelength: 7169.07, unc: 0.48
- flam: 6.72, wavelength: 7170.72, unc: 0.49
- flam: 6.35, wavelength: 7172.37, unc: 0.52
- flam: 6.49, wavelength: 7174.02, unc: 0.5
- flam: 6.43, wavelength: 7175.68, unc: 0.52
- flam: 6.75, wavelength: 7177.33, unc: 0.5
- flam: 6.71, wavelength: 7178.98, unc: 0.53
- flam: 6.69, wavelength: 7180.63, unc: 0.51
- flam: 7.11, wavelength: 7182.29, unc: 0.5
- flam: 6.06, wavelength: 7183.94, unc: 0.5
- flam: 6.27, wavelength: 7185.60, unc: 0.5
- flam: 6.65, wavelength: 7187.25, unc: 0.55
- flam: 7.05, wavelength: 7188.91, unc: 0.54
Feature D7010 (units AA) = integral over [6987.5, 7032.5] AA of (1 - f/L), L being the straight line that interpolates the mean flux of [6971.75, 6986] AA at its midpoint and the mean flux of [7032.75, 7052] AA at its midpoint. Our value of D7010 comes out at 3.1 AA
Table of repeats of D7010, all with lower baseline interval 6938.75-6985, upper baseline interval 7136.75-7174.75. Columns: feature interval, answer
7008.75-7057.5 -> 0.3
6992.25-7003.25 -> 0.4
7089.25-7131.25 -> 1.6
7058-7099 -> -0.4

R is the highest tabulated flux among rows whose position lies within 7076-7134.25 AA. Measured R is 7.7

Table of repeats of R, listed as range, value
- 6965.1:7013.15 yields 7.8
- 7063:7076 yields 7.08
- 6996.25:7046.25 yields 7.65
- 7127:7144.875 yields 7.35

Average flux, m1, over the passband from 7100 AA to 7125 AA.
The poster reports 6.36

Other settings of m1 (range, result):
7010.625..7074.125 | 6.69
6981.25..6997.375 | 6.96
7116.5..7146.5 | 6.78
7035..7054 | 7.02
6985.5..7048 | 6.74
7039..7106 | 6.76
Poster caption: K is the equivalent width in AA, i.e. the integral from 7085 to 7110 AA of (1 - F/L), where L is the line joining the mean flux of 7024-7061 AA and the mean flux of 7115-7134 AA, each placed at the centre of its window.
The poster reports 1.6 AA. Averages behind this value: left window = 6.81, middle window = 6.41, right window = 6.88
